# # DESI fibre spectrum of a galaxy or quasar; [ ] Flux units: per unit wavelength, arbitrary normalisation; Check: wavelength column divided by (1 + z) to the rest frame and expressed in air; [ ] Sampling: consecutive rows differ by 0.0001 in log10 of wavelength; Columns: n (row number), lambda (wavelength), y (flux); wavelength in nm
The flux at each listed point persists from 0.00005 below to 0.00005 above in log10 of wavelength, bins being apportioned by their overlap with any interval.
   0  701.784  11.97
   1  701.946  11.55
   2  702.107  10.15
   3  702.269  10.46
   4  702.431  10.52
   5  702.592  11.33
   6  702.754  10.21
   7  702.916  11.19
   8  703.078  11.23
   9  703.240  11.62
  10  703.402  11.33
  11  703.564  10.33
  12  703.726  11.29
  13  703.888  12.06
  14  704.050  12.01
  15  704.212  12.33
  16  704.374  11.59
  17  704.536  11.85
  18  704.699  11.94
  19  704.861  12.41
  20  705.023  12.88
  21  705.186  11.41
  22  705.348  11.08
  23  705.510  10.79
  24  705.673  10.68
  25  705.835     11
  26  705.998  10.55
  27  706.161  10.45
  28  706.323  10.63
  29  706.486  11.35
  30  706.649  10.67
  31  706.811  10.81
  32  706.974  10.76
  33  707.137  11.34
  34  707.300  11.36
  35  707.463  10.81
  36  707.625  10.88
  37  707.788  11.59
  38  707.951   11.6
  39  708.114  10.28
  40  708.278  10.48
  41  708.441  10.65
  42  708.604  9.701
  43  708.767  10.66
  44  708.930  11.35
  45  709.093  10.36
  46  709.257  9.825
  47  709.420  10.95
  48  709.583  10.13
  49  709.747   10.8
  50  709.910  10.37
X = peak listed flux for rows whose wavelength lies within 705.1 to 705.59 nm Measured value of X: 11.41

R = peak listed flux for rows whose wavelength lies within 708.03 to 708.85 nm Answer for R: 10.66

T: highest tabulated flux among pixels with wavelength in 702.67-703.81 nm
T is 11.62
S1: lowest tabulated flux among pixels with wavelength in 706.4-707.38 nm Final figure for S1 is 10.67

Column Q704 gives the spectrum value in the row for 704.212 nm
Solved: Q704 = 12.33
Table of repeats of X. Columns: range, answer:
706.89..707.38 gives 11.36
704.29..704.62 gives 11.85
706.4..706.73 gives 11.35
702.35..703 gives 11.33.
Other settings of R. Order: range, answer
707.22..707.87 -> 11.59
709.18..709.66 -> 10.95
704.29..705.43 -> 12.88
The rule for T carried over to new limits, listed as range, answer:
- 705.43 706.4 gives 11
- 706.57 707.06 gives 10.81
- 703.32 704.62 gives 12.33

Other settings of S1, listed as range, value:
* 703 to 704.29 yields 10.33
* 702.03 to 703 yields 10.15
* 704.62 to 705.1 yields 11.94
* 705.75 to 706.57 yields 10.45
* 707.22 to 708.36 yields 10.28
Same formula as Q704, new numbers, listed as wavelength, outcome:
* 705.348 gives 11.08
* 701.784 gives 11.97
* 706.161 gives 10.45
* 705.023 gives 12.88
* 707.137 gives 11.34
